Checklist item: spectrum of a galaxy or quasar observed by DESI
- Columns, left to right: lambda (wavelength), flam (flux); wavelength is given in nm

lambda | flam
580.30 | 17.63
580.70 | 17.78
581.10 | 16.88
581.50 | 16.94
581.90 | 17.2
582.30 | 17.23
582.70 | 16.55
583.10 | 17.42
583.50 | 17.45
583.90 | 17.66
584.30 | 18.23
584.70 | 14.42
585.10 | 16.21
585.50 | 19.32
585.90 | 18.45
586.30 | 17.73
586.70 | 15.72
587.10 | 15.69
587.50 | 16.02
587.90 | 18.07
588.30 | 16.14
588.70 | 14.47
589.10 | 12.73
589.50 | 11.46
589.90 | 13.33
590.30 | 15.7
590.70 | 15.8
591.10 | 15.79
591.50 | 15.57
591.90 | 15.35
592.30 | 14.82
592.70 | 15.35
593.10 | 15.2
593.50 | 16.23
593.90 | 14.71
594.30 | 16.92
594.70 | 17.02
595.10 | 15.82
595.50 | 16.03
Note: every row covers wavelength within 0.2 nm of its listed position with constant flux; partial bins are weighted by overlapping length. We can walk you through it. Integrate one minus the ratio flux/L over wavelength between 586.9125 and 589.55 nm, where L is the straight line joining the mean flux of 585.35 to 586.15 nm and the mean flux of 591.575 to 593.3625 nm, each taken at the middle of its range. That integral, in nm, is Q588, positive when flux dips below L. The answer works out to 0.36 nm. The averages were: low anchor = 18.8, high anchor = 15.2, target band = 15.1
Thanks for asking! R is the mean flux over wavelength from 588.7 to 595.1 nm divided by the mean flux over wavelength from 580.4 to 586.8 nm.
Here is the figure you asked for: 0.9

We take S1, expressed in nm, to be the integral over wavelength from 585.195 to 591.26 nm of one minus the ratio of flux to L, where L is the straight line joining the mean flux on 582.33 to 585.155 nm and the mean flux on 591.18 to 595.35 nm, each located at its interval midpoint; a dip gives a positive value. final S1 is 0.22 nm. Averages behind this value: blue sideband 16.9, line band 15.8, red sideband 15.7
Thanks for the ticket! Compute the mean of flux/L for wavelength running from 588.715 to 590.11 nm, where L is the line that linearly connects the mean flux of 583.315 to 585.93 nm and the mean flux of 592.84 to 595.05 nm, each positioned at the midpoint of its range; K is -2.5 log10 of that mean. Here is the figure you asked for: 0.29 mag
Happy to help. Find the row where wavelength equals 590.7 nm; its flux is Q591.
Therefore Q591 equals 15.8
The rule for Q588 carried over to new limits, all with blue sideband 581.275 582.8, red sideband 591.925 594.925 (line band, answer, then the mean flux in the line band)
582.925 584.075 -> -0.05 nm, 17.5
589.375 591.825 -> 0.20 nm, 14.7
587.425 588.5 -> -0.03 nm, 16.8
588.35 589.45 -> 0.18 nm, 13.7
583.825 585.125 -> 0.01 nm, 16.6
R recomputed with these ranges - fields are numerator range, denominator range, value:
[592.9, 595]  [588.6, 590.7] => 1.17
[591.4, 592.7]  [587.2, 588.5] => 0.91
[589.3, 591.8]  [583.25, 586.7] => 0.84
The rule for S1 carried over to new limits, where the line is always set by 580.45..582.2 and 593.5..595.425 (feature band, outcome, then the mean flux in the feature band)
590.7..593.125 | 0.14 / 15.4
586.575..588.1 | 0.03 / 16.4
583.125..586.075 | -0.08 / 17.4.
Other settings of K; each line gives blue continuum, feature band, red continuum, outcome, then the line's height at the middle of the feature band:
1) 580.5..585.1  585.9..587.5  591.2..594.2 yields -0.014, 16.4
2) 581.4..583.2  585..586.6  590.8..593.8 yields -0.088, 16.5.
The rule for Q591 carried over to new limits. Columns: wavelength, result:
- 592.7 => 15.35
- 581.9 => 17.2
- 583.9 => 17.66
